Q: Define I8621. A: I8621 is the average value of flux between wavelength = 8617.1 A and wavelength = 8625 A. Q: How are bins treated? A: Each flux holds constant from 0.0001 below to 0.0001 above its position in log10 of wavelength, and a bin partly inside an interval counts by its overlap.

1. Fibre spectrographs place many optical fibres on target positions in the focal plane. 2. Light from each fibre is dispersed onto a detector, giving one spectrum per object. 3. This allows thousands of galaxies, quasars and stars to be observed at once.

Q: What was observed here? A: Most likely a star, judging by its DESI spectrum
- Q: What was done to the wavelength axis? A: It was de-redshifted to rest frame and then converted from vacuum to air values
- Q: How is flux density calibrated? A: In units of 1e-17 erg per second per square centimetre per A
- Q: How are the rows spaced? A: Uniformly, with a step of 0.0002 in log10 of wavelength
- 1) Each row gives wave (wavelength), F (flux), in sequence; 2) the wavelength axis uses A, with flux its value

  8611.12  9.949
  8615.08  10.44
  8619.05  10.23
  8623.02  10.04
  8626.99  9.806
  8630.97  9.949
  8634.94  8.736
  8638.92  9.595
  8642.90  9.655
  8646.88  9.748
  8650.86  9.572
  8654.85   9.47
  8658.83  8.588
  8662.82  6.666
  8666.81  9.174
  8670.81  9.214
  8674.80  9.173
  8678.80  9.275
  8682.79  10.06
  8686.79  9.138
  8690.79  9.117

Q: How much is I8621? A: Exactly 10.1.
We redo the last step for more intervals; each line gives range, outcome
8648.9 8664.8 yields 8.57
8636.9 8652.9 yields 9.64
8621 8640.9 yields 9.63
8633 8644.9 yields 9.33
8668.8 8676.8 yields 9.19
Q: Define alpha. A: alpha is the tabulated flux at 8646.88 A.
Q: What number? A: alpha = 9.748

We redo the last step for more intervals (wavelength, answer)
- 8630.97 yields 9.949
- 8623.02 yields 10.04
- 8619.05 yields 10.23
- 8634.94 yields 8.736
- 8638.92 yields 9.595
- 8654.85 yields 9.47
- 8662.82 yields 6.666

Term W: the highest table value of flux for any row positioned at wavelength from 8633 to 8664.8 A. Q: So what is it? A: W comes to 9.748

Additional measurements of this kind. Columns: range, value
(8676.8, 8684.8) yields 10.06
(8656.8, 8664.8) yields 8.588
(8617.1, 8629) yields 10.23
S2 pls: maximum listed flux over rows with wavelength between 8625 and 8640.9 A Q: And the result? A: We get 9.949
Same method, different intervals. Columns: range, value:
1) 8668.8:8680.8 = 9.275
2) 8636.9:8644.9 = 9.655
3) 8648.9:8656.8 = 9.572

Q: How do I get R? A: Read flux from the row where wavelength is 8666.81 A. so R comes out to 9.174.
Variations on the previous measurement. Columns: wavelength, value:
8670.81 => 9.214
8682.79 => 10.06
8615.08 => 10.44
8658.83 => 8.588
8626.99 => 9.806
